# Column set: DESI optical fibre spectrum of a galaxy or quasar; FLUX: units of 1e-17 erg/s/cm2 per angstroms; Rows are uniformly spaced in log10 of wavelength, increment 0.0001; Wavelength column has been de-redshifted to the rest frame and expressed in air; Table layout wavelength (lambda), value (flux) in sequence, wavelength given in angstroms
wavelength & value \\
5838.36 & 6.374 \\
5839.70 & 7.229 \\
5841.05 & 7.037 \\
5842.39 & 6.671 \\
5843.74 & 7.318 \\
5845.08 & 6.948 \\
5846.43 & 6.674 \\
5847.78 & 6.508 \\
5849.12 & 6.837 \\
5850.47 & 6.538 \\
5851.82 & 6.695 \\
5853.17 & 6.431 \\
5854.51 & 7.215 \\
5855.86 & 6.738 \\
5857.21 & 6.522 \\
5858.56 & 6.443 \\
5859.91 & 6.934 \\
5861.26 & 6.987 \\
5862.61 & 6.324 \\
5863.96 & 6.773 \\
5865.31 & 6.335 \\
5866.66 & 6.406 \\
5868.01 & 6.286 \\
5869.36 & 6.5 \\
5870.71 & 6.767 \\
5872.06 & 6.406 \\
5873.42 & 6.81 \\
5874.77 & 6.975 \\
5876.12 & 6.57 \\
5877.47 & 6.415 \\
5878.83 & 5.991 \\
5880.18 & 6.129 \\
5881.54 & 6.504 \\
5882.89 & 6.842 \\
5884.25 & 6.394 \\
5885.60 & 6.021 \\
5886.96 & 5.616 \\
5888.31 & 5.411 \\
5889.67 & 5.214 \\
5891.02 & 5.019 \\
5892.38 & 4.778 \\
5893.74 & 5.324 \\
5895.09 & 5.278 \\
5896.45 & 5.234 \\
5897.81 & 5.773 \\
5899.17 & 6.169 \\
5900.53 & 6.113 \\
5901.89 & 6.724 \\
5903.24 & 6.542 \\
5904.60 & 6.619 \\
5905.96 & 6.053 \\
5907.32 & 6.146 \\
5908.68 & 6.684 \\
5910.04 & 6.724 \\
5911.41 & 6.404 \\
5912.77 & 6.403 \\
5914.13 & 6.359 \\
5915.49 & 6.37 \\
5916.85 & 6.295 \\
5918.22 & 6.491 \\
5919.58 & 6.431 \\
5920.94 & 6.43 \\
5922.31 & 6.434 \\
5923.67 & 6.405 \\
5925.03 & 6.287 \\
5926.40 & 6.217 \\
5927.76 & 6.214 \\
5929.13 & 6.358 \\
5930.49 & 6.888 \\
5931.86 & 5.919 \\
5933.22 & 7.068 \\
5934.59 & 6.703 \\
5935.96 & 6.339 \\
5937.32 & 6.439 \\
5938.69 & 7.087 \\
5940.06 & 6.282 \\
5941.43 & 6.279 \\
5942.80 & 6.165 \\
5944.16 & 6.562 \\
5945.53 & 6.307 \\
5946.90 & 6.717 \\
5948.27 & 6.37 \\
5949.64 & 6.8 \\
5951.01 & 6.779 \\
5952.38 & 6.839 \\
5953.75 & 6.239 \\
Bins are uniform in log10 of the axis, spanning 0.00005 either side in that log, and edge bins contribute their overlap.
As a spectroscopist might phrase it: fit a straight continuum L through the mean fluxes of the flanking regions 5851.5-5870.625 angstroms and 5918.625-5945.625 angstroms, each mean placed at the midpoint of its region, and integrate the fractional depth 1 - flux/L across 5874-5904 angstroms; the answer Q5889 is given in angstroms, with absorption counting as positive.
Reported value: 2.7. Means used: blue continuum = 6.62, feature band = 5.96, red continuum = 6.45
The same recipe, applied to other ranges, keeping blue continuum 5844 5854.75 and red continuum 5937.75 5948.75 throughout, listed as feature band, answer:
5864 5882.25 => 0.52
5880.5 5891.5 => 1.22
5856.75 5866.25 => 0.13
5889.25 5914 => 2.31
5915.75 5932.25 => 0.39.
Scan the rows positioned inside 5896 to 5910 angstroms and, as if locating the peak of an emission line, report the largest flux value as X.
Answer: 6.724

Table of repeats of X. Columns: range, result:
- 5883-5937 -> 7.068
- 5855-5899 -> 6.987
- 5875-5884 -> 6.842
